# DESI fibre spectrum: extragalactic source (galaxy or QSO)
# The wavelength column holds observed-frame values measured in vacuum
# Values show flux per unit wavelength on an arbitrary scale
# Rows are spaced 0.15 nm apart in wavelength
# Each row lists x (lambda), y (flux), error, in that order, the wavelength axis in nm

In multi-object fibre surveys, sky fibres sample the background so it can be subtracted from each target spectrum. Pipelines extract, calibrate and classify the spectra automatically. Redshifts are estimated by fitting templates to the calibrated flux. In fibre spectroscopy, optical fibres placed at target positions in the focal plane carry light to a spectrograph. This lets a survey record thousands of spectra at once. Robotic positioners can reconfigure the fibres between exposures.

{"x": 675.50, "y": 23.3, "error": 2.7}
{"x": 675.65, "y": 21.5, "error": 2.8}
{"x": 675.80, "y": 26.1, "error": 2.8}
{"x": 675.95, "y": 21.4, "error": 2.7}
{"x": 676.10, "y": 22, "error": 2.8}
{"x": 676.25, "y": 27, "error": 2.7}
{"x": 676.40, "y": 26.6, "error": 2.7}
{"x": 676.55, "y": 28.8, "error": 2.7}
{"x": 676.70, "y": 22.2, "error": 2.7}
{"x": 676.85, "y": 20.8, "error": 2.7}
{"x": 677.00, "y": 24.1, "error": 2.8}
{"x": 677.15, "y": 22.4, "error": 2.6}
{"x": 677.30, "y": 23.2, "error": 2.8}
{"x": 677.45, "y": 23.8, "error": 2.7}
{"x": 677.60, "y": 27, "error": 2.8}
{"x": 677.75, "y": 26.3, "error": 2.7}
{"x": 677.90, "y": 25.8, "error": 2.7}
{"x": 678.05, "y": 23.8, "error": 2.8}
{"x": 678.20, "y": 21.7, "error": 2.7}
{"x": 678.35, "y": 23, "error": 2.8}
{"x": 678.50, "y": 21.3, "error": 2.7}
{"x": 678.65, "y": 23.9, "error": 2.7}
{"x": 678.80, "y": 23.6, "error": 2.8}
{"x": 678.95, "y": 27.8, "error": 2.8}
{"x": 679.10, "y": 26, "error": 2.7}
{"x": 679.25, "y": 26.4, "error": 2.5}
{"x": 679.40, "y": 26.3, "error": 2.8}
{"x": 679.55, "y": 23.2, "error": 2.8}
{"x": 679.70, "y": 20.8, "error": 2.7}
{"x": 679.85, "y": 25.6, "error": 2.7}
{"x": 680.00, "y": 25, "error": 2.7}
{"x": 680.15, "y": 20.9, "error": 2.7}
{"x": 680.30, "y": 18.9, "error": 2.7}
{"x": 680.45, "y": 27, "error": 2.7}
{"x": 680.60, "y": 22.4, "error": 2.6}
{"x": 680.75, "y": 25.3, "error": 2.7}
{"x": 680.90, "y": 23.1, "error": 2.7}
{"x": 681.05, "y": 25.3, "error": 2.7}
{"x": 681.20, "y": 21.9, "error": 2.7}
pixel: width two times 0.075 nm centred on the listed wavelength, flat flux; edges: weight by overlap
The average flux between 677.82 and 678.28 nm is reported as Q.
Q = 23.8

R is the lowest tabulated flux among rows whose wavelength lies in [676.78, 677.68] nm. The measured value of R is 20.8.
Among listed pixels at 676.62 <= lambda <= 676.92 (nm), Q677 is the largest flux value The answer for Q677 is 22.2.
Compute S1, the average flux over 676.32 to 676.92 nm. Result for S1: 24.7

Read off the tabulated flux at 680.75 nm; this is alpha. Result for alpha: 25.3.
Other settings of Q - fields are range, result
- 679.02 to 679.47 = 26.3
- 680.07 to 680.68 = 22.3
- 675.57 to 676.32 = 23.6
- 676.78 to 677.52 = 22.9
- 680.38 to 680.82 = 24.9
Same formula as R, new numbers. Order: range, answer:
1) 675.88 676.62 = 21.4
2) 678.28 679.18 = 21.3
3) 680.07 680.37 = 18.9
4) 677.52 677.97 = 25.8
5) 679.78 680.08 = 25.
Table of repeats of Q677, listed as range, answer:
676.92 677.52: 24.1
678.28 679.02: 27.8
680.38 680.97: 27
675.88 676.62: 28.8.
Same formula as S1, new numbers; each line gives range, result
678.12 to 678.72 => 22.5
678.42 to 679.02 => 24.1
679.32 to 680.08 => 24.2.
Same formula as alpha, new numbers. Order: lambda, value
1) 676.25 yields 27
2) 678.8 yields 23.6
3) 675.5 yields 23.3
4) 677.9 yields 25.8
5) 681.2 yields 21.9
